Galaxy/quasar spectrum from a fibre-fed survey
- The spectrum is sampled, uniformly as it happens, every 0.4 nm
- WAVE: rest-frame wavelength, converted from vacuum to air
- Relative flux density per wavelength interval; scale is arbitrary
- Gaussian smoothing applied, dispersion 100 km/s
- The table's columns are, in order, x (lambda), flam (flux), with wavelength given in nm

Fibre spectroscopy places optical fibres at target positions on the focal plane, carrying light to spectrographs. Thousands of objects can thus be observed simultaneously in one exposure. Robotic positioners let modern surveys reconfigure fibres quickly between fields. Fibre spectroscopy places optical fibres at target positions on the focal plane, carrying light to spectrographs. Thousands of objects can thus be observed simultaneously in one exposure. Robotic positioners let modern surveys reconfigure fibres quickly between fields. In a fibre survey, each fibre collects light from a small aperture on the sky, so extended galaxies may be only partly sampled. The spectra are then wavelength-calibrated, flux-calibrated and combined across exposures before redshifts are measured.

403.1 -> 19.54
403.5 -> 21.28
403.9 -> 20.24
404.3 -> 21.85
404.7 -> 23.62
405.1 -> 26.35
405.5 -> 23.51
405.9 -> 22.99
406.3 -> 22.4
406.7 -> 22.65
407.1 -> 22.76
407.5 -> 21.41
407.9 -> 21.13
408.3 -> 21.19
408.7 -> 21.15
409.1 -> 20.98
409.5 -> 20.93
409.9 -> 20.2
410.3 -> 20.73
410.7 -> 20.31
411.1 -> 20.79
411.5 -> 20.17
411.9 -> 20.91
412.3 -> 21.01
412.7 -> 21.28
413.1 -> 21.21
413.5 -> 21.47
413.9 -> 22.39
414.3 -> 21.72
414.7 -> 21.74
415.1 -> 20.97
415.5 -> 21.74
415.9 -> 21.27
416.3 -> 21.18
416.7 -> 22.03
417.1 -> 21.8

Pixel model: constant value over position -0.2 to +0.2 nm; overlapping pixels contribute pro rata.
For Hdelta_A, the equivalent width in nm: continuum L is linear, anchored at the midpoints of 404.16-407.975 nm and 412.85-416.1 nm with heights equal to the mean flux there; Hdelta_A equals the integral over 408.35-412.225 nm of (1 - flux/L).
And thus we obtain 0.27 nm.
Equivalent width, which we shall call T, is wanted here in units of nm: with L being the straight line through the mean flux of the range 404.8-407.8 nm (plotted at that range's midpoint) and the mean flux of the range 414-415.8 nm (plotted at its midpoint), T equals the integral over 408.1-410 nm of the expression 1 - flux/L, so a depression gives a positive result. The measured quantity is 0.142 nm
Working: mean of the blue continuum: 23.1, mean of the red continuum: 21.6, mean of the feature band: 20.9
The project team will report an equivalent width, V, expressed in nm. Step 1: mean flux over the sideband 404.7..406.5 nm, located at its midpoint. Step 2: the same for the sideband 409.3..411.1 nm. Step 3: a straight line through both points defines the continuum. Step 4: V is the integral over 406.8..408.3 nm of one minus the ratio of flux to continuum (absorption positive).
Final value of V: 0.05 nm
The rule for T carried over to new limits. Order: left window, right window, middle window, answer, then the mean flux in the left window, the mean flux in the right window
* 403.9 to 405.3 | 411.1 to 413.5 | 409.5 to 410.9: 0.074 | 23.4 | 21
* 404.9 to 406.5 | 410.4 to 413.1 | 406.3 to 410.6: 0.210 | 23.8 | 20.8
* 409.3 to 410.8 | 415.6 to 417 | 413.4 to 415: -0.045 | 20.6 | 21.5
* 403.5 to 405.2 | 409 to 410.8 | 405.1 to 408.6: -0.117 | 22.6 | 20.6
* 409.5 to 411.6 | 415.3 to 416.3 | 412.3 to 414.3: -0.052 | 20.5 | 21.4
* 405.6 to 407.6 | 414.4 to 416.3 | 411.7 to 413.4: 0.051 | 22.5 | 21.4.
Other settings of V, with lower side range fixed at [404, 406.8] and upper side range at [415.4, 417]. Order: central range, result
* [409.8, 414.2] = 0.24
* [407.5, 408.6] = 0.08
